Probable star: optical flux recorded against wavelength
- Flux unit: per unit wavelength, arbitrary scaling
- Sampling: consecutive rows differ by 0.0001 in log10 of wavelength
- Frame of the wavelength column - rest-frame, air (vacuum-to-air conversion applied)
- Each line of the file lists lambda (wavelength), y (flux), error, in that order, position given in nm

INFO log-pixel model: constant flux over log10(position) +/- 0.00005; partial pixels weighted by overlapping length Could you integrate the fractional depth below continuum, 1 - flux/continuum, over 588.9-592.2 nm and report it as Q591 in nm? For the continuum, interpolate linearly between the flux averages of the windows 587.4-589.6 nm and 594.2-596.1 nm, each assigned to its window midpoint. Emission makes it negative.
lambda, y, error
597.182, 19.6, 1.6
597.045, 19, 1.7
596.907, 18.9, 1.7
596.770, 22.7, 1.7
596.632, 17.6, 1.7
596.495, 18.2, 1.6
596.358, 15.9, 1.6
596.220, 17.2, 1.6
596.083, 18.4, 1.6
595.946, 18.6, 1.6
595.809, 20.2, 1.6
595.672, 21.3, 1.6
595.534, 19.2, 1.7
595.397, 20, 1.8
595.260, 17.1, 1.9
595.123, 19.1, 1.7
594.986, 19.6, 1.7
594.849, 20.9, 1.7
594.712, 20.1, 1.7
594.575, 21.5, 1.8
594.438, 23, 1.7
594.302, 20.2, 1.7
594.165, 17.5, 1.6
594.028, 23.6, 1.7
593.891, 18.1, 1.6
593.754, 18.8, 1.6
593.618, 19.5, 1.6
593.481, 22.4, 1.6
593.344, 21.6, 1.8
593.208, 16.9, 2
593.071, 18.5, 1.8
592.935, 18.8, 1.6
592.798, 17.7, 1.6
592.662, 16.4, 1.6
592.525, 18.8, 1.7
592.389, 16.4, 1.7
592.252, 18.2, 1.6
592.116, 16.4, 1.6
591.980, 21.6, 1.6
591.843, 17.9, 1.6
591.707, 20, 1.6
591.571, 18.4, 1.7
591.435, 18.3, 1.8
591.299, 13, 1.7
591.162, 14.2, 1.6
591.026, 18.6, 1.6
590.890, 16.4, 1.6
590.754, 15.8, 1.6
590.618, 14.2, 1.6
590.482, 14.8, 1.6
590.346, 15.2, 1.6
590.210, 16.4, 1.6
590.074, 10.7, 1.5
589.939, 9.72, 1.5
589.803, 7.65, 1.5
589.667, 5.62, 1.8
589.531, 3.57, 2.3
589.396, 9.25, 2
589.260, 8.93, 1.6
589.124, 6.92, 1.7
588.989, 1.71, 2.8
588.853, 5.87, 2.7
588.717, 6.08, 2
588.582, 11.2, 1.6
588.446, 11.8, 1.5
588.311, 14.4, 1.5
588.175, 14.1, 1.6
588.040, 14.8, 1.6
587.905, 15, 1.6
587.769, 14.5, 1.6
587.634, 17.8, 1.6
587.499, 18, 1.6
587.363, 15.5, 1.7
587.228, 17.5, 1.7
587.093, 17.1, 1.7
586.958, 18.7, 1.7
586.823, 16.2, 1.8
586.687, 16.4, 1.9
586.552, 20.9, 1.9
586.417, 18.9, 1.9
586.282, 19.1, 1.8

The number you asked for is 0.22 nm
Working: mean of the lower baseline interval 10.9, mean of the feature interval 13.1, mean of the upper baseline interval 19.9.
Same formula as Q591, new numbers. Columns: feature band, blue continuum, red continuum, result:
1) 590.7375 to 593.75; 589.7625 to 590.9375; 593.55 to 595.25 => -0.27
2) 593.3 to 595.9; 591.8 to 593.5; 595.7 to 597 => -0.22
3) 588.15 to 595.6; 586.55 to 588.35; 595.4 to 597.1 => 0.88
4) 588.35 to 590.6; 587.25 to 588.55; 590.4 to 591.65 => 0.91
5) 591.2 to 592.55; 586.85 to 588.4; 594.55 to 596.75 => -0.01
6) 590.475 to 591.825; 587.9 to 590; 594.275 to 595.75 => -0.36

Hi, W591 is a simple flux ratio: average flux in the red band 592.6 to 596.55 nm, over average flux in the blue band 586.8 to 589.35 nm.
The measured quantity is 1.50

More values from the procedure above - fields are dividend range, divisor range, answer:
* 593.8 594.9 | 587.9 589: 1.91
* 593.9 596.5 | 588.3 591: 1.89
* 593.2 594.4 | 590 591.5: 1.32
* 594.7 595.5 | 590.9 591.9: 1.13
